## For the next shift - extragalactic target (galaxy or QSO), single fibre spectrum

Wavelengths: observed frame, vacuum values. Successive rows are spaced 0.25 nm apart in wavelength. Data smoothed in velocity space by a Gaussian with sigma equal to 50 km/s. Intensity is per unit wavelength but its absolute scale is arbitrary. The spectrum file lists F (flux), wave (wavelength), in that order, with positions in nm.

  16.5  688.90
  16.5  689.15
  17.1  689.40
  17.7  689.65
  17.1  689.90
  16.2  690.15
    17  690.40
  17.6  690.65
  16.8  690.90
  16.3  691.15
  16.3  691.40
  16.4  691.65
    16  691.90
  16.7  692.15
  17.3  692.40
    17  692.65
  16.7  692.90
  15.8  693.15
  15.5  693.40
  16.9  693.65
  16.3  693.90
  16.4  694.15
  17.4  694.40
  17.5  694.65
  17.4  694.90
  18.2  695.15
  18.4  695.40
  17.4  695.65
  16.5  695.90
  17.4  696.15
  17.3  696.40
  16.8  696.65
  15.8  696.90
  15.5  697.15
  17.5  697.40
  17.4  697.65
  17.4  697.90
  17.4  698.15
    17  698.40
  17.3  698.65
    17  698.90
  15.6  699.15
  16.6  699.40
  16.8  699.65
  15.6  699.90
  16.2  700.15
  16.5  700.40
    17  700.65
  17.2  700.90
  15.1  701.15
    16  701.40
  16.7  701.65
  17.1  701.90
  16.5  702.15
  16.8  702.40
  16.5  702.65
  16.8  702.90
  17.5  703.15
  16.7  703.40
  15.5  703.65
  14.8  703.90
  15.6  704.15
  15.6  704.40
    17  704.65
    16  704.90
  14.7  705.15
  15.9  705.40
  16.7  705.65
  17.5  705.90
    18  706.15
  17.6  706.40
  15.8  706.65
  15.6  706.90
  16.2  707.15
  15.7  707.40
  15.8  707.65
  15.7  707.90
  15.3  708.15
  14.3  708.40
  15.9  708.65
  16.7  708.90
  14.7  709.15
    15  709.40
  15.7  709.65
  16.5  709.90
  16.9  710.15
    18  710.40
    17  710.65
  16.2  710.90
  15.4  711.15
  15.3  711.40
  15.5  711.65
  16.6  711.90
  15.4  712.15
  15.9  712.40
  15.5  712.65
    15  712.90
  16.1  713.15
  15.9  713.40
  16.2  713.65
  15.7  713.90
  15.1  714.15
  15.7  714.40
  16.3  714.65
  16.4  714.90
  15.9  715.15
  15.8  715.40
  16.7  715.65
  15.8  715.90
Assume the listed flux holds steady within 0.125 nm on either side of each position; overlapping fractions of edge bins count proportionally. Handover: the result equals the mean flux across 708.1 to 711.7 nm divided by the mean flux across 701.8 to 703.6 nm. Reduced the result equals 0.9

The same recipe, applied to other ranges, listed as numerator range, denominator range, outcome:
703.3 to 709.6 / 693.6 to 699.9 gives 0.94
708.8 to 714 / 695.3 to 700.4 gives 0.95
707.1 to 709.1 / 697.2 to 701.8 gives 0.94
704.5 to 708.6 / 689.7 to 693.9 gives 0.97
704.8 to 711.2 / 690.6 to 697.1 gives 0.96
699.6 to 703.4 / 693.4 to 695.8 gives 0.96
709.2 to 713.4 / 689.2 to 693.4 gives 0.96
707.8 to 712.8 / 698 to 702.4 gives 0.96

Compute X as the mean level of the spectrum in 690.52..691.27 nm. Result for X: 16.9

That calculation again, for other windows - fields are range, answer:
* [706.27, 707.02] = 16.3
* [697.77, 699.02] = 17.2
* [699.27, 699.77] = 16.7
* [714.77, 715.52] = 16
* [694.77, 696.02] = 17.6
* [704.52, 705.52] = 15.9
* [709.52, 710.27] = 16.4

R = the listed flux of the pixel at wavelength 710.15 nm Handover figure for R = 16.9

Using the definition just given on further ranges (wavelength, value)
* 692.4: 17.3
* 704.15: 15.6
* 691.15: 16.3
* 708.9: 16.7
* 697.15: 15.5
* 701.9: 17.1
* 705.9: 17.5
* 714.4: 15.7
